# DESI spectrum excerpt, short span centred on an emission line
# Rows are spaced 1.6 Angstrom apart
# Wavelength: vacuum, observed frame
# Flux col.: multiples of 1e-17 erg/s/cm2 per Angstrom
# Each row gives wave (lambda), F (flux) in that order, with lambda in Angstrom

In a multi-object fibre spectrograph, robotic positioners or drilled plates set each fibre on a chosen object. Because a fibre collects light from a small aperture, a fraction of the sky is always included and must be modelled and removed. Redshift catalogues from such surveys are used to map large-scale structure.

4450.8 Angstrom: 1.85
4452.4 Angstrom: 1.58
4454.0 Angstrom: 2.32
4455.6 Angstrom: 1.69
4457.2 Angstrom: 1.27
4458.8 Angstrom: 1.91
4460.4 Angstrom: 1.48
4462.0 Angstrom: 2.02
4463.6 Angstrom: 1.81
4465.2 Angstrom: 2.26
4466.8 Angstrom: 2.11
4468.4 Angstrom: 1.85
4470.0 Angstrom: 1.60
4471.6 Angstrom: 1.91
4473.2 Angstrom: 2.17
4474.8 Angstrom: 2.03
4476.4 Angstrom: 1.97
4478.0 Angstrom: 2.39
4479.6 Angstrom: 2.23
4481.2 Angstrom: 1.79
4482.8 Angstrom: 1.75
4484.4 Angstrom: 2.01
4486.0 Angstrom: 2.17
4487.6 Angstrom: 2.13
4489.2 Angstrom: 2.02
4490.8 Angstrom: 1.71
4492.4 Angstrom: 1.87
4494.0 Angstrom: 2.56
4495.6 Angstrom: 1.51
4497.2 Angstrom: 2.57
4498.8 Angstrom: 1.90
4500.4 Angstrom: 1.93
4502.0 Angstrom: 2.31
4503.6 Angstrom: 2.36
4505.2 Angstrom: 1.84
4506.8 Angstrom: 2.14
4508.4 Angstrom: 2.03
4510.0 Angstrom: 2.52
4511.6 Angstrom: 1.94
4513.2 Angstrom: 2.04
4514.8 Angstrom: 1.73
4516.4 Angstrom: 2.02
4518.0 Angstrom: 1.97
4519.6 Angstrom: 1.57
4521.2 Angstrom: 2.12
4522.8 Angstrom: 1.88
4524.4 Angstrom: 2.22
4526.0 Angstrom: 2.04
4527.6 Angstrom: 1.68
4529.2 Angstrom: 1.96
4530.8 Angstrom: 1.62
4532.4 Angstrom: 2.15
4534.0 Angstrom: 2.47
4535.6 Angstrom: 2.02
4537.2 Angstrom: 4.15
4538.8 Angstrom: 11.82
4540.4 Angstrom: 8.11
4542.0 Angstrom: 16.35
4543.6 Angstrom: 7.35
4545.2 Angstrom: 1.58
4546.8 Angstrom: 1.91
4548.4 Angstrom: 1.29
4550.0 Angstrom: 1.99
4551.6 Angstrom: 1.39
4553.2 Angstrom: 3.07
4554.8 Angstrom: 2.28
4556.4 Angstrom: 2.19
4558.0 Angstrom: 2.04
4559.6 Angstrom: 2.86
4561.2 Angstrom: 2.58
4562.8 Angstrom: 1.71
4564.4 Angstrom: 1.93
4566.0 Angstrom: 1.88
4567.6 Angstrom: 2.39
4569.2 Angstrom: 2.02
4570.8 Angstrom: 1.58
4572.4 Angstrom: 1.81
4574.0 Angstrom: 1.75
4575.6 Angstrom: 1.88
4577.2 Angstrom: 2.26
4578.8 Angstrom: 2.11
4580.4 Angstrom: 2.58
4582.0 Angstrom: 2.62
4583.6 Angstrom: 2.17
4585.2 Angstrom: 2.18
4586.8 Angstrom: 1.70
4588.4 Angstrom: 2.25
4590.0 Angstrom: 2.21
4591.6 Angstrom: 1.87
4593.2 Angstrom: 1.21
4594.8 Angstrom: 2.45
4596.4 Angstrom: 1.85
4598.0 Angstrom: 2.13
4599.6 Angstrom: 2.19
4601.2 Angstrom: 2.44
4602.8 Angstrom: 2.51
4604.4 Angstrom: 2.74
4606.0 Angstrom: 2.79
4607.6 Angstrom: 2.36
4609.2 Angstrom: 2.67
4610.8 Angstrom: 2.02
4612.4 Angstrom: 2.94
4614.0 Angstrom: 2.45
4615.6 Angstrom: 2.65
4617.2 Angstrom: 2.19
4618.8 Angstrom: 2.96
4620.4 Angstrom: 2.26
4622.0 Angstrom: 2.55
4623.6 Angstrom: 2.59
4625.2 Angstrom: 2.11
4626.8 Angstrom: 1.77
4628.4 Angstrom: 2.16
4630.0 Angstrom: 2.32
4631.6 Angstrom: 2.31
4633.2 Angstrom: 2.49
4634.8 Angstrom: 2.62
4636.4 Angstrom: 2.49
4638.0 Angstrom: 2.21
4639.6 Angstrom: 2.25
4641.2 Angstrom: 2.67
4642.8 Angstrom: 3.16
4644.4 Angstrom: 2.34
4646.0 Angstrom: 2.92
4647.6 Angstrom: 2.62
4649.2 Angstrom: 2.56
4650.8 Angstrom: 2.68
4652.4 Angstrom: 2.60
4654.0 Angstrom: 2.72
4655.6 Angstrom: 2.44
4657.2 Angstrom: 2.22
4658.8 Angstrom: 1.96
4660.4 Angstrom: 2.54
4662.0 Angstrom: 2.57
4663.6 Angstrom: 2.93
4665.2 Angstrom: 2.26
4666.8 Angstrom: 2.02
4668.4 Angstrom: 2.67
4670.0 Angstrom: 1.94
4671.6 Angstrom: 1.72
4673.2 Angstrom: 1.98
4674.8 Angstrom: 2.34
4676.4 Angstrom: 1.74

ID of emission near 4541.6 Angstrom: [O II] 3727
